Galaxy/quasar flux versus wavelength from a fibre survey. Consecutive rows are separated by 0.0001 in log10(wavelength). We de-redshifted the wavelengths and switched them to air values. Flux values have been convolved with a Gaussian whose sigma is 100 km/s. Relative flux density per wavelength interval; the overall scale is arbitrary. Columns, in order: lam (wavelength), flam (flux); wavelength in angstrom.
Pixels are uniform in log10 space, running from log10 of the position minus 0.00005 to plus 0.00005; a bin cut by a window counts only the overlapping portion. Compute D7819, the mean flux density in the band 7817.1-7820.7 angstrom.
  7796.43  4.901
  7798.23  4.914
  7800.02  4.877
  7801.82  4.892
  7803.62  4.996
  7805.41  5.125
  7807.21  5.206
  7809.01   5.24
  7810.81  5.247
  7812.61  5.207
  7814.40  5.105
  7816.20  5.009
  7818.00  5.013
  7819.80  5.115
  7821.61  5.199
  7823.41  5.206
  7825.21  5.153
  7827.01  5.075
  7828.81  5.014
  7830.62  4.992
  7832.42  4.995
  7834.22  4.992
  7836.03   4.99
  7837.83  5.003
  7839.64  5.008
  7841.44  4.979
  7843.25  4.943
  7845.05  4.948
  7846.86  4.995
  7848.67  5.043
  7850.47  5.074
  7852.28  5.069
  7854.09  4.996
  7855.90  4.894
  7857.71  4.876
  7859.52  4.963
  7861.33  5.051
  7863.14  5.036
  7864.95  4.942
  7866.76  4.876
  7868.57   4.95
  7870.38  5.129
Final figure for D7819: 5.06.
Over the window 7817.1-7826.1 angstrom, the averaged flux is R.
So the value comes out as 5.13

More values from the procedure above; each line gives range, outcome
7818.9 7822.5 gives 5.14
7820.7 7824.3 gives 5.19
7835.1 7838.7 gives 4.99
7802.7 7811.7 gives 5.16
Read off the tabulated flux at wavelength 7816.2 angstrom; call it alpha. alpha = 5.009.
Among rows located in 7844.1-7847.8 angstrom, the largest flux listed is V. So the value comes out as 4.995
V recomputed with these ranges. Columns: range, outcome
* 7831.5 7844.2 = 5.008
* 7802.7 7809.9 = 5.24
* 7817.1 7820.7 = 5.115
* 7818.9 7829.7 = 5.206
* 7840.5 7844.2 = 4.979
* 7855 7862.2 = 5.051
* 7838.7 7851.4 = 5.074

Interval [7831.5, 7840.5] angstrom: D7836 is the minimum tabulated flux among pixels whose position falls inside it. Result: 4.99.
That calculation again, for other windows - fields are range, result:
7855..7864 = 4.876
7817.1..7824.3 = 5.013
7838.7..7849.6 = 4.943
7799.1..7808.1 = 4.877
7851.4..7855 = 4.996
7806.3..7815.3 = 5.105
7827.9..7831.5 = 4.992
